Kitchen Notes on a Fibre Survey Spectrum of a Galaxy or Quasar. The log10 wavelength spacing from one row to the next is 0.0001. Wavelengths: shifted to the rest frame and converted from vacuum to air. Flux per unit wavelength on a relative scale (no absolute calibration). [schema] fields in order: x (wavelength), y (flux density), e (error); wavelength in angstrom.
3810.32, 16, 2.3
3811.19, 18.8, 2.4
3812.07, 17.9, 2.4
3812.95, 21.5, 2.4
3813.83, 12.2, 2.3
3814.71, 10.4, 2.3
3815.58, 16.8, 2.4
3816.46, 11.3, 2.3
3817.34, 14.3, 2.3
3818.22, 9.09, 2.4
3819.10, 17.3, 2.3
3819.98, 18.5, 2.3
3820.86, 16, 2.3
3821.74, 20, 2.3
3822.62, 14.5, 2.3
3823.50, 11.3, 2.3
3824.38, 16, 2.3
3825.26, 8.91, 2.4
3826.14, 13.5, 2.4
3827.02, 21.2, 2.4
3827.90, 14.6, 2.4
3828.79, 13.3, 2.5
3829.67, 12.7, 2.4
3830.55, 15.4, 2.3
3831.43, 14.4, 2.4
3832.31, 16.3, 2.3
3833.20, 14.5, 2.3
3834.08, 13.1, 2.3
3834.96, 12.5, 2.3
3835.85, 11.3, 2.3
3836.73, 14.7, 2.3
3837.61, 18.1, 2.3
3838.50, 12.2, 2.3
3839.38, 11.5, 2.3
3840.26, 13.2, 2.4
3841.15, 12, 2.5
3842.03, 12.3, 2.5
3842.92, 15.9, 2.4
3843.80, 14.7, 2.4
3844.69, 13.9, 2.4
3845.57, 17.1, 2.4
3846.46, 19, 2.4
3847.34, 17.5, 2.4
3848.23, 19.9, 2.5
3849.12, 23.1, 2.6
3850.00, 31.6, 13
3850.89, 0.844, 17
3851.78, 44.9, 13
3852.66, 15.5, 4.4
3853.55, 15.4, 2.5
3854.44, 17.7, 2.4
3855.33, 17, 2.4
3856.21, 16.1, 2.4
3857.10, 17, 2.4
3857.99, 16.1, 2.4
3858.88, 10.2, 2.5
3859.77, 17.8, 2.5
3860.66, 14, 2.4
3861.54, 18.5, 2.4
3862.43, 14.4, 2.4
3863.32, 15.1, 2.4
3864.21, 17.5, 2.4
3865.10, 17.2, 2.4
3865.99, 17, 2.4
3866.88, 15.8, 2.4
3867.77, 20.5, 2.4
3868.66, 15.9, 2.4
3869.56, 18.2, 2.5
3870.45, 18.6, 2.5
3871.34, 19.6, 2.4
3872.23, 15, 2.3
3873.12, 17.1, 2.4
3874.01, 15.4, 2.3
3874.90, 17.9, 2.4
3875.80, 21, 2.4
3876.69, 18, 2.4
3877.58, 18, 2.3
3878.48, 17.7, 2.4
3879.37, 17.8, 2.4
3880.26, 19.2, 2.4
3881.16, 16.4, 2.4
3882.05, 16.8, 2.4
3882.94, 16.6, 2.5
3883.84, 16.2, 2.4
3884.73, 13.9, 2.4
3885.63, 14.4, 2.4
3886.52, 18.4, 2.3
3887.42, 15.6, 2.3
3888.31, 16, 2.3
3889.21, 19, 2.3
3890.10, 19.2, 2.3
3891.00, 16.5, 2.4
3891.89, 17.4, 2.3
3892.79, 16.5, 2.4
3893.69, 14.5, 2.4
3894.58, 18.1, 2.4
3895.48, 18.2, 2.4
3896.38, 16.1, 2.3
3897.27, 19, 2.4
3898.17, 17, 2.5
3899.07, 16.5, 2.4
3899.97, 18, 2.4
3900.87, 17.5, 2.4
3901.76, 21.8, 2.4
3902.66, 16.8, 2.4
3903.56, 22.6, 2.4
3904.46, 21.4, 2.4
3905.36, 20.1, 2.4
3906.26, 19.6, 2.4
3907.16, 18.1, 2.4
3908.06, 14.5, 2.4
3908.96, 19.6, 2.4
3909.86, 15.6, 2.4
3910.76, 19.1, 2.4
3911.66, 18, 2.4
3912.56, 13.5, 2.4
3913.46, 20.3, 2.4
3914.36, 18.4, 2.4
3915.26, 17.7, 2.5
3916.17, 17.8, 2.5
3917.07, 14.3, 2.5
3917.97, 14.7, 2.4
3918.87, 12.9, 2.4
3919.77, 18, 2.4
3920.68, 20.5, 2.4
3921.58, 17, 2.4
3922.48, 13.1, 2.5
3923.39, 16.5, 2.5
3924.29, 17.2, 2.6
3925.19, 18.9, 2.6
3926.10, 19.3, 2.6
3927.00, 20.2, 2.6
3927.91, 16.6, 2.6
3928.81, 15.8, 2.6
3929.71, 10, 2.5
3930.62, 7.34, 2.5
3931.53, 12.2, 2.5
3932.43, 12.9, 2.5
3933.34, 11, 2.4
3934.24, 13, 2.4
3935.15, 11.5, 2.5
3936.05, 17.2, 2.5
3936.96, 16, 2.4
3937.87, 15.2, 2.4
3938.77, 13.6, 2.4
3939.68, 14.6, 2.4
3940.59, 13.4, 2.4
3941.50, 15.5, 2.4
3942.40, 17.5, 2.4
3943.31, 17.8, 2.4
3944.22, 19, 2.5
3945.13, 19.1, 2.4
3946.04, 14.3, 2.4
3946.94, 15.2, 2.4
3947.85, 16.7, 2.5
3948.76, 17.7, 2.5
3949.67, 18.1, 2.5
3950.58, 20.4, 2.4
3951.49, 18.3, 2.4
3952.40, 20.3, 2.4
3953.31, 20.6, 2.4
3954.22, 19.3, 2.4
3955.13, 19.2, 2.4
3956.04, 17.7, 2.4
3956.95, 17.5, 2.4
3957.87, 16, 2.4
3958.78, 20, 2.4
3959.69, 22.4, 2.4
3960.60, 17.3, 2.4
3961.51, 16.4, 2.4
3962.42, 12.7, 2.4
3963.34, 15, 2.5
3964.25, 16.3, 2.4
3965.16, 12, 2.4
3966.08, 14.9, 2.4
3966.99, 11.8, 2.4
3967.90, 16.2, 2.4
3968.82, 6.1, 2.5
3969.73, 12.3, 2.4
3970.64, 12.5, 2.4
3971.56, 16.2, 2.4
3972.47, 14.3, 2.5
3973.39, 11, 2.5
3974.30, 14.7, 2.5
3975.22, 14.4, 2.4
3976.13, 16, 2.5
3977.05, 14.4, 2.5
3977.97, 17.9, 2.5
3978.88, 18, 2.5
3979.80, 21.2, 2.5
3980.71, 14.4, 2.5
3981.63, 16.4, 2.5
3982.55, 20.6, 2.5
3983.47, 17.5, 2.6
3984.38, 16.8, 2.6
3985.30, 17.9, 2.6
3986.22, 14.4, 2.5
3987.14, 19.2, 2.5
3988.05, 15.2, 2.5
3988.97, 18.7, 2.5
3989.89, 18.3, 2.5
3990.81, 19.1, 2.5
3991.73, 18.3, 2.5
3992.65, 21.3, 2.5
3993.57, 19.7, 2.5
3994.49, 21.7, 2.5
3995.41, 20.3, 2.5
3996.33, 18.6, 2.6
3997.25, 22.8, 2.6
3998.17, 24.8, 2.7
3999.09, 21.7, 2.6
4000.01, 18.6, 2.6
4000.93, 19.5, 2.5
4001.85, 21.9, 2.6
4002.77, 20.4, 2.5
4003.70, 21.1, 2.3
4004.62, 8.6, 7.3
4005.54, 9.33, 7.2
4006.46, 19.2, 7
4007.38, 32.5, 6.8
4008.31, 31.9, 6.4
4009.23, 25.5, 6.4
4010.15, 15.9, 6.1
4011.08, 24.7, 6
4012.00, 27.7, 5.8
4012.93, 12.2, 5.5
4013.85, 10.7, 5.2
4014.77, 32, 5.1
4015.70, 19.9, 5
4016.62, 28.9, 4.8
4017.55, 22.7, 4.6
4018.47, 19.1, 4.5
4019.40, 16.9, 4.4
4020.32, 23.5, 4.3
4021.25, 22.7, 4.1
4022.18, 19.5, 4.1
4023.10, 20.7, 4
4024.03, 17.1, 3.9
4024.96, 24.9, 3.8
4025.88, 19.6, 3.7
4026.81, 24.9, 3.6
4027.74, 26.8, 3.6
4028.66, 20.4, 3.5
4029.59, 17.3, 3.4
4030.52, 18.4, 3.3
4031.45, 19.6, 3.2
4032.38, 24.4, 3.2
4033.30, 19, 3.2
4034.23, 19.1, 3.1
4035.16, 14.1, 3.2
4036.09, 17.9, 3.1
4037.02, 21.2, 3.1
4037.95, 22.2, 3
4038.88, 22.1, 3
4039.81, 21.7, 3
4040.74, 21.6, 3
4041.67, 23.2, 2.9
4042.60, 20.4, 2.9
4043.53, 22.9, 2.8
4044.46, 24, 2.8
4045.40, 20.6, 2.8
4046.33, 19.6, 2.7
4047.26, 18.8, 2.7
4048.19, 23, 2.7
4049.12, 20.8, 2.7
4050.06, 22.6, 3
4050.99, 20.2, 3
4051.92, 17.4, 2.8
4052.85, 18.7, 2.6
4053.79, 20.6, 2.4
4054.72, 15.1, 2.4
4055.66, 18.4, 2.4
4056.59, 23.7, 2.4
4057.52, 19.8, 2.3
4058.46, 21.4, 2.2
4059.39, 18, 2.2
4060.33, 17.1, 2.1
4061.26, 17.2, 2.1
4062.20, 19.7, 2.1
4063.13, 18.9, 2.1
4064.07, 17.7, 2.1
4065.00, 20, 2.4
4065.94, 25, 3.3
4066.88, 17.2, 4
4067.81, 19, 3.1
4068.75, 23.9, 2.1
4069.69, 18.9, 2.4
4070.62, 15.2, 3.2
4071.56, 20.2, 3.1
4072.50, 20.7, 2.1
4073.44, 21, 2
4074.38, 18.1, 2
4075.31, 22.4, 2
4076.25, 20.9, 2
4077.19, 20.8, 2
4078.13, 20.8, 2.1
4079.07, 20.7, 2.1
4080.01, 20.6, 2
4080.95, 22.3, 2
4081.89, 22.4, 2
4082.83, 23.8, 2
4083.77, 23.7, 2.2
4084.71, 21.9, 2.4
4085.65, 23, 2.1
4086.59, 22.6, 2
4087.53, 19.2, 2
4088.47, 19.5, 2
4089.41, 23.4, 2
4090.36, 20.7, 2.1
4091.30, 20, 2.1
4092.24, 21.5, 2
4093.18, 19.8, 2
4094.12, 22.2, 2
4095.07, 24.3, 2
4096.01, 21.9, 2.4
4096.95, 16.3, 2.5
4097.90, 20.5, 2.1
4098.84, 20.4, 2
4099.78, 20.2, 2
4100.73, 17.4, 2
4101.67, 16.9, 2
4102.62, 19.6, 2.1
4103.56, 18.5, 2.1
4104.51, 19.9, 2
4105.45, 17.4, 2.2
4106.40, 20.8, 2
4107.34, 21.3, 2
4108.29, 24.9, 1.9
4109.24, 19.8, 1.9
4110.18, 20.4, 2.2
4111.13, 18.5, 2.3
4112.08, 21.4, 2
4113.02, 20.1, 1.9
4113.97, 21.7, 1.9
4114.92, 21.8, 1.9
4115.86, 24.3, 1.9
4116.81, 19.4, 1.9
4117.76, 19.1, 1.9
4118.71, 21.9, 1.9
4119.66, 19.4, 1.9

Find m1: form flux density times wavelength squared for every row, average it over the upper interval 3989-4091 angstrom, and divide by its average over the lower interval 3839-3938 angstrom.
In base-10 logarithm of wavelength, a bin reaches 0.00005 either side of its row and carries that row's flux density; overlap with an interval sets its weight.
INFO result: 1.32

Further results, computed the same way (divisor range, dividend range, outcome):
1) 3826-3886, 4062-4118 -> 1.40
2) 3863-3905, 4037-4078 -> 1.26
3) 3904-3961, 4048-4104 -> 1.30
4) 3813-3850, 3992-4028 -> 1.55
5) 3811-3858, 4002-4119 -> 1.46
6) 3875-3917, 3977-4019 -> 1.18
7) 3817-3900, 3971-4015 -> 1.23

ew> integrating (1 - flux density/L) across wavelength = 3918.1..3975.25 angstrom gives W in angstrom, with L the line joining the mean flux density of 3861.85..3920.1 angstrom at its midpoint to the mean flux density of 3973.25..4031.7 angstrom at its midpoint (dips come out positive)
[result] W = 8.7 angstrom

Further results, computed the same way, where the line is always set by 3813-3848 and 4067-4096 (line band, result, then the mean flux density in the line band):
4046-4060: 0.34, 19.8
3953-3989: 4.15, 16.1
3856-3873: -1.28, 16.6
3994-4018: -2.71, 21.3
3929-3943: 3.08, 13.5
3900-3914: -1.73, 18.6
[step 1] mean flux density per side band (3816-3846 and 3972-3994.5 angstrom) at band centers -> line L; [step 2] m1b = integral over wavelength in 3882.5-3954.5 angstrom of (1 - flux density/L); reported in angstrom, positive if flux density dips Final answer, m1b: -3.8 angstrom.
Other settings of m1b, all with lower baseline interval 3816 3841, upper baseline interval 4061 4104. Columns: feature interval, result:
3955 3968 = 0.9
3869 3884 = -2.2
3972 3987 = 1.4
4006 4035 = -4.3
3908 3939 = 1.5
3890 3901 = -0.9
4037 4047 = -1.2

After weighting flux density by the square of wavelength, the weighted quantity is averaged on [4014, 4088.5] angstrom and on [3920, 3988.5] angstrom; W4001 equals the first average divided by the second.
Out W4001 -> 1.36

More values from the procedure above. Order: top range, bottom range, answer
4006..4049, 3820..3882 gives 1.43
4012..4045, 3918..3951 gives 1.40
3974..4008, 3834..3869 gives 1.21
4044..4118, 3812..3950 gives 1.38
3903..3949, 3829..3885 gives 1.02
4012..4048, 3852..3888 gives 1.34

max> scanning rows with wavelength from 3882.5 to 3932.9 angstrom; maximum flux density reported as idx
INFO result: 22.6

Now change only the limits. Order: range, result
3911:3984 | 22.4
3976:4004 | 24.8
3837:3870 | 44.9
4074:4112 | 24.9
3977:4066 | 32.5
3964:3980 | 21.2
